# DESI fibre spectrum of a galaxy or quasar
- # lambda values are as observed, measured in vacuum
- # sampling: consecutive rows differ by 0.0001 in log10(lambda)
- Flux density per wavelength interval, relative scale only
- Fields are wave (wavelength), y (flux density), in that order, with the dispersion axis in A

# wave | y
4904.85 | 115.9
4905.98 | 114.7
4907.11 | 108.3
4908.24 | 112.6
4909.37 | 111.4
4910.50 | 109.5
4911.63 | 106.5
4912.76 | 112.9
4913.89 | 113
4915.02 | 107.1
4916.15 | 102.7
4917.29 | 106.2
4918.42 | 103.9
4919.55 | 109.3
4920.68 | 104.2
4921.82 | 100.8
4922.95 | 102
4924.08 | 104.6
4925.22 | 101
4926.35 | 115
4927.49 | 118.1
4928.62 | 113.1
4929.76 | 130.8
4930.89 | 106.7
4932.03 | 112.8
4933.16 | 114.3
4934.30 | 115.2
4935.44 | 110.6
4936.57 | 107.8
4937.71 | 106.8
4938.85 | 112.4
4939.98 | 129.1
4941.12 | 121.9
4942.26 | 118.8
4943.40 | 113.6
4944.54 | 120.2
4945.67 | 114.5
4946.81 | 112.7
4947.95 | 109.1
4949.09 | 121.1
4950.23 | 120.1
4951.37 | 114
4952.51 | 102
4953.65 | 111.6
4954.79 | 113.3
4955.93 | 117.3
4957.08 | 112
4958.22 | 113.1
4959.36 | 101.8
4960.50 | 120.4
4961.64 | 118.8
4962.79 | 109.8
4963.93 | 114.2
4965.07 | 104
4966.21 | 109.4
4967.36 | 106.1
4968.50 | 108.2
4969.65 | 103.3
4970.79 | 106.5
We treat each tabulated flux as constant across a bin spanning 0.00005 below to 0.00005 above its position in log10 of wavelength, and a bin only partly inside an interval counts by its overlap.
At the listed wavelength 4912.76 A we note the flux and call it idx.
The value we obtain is 112.9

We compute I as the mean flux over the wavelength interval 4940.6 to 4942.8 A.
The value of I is 120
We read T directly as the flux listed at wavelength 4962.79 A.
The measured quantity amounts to 109.8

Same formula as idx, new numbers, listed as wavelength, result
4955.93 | 117.3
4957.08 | 112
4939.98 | 129.1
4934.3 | 115.2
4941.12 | 121.9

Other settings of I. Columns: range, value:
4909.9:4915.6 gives 110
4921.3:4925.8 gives 102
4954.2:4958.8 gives 114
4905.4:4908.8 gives 112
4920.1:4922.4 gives 103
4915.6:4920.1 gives 105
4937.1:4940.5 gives 116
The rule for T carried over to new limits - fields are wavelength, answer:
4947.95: 109.1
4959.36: 101.8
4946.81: 112.7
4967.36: 106.1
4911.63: 106.5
